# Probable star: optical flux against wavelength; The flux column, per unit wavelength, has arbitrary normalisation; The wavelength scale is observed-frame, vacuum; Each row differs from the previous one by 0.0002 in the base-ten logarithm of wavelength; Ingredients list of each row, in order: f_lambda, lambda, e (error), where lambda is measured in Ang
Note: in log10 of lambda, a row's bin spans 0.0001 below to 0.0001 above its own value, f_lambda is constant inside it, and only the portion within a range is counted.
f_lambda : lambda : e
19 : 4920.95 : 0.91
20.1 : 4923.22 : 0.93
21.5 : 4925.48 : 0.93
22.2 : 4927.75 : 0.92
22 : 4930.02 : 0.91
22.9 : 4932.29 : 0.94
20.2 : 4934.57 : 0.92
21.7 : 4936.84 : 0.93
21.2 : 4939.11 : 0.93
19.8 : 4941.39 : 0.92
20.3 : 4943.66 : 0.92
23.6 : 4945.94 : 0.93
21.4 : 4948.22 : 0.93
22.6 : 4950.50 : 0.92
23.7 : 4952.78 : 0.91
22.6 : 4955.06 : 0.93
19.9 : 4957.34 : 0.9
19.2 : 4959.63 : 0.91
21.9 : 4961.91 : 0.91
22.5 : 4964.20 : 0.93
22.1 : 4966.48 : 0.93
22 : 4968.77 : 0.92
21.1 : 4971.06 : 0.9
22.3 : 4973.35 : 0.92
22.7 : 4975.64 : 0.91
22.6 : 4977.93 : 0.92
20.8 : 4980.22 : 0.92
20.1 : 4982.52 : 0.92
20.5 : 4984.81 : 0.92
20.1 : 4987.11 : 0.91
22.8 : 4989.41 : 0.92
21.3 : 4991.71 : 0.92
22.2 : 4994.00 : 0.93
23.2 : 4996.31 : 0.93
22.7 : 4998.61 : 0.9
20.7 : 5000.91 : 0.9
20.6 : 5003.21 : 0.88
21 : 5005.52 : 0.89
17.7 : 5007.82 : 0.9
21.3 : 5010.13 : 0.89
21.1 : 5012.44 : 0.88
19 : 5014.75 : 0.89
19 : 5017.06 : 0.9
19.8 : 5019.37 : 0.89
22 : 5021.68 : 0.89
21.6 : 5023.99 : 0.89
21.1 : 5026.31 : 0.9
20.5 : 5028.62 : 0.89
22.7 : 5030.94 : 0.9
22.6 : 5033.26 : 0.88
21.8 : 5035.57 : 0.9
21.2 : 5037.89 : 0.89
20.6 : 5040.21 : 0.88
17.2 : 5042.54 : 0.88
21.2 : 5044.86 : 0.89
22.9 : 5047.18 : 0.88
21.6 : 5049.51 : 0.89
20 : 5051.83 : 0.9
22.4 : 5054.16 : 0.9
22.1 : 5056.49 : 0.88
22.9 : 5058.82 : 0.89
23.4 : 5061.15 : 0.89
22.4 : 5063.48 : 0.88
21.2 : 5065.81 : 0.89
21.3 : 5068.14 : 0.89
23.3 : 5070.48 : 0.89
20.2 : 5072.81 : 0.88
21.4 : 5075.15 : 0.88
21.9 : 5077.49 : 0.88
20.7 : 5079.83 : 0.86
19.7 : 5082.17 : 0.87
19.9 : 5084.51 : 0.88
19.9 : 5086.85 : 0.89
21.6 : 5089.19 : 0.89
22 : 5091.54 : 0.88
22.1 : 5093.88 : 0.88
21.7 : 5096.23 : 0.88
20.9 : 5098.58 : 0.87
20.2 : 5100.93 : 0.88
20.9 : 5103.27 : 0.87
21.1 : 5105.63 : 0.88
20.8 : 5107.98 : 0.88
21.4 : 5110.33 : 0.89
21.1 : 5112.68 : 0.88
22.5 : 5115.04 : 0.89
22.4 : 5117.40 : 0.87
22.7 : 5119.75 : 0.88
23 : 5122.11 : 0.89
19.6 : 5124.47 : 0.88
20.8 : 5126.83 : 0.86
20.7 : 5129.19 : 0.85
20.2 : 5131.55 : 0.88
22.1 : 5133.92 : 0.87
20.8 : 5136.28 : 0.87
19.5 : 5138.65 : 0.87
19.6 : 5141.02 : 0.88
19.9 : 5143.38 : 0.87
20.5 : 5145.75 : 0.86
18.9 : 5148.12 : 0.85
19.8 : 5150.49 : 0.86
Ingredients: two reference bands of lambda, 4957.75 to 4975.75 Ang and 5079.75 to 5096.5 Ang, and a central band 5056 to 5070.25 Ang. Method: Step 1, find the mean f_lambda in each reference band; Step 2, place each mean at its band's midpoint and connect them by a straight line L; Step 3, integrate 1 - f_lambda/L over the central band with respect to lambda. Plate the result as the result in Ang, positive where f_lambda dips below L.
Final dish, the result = -0.83 Ang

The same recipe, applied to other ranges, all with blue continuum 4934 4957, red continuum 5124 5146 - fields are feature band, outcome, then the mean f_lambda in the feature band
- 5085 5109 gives -0.5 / 21.1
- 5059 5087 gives -0.8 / 21.4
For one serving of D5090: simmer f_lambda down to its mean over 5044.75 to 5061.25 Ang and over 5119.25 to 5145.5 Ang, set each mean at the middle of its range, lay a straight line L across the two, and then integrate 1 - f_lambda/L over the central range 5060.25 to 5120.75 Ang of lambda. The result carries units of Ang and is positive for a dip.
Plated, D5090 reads 0.1 Ang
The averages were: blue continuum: 22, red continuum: 20.7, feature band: 21.4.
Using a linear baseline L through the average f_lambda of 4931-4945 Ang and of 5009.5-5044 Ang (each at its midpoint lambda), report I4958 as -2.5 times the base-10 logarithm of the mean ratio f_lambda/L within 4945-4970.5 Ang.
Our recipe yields -0.05 mag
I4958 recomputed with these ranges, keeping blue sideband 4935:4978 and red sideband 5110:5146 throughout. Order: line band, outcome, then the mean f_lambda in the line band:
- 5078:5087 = 0.05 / 20.2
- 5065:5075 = -0.01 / 21.5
